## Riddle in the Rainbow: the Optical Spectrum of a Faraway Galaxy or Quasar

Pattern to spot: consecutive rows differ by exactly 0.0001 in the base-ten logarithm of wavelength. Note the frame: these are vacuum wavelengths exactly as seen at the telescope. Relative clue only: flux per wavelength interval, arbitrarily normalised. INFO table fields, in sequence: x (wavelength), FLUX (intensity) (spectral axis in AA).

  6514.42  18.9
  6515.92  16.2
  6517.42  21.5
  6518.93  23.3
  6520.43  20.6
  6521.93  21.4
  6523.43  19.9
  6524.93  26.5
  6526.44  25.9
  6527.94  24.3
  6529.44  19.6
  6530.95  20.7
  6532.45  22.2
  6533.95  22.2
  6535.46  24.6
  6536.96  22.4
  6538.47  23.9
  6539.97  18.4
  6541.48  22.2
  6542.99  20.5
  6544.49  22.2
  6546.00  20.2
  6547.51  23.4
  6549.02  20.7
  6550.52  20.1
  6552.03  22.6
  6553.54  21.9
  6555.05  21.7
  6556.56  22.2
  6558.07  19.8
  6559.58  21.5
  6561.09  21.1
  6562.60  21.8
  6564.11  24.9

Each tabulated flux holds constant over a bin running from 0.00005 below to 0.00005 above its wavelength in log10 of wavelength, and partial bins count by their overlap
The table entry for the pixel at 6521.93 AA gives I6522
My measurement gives 21.4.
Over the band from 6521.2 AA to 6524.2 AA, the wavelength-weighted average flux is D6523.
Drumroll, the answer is 20.7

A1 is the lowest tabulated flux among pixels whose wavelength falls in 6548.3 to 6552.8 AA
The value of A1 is 20.1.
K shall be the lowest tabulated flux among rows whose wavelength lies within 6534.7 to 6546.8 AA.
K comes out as 18.4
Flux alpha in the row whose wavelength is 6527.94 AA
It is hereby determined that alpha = 24.3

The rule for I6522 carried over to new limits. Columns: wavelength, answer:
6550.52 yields 20.1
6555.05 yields 21.7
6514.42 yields 18.9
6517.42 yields 21.5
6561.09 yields 21.1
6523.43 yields 19.9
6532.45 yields 22.2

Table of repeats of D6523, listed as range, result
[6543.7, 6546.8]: 21.2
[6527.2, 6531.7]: 21.5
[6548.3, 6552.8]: 21.2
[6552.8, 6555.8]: 21.8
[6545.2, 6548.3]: 21.7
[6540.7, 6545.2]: 21.6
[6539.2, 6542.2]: 20.3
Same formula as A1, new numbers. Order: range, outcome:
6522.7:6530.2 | 19.6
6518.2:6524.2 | 19.9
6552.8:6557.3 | 21.7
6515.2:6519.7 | 16.2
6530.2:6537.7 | 20.7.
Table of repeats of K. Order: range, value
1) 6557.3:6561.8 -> 19.8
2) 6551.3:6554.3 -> 21.9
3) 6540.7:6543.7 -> 20.5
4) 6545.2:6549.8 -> 20.2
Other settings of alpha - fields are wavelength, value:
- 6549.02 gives 20.7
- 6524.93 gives 26.5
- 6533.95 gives 22.2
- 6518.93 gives 23.3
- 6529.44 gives 19.6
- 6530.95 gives 20.7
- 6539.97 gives 18.4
